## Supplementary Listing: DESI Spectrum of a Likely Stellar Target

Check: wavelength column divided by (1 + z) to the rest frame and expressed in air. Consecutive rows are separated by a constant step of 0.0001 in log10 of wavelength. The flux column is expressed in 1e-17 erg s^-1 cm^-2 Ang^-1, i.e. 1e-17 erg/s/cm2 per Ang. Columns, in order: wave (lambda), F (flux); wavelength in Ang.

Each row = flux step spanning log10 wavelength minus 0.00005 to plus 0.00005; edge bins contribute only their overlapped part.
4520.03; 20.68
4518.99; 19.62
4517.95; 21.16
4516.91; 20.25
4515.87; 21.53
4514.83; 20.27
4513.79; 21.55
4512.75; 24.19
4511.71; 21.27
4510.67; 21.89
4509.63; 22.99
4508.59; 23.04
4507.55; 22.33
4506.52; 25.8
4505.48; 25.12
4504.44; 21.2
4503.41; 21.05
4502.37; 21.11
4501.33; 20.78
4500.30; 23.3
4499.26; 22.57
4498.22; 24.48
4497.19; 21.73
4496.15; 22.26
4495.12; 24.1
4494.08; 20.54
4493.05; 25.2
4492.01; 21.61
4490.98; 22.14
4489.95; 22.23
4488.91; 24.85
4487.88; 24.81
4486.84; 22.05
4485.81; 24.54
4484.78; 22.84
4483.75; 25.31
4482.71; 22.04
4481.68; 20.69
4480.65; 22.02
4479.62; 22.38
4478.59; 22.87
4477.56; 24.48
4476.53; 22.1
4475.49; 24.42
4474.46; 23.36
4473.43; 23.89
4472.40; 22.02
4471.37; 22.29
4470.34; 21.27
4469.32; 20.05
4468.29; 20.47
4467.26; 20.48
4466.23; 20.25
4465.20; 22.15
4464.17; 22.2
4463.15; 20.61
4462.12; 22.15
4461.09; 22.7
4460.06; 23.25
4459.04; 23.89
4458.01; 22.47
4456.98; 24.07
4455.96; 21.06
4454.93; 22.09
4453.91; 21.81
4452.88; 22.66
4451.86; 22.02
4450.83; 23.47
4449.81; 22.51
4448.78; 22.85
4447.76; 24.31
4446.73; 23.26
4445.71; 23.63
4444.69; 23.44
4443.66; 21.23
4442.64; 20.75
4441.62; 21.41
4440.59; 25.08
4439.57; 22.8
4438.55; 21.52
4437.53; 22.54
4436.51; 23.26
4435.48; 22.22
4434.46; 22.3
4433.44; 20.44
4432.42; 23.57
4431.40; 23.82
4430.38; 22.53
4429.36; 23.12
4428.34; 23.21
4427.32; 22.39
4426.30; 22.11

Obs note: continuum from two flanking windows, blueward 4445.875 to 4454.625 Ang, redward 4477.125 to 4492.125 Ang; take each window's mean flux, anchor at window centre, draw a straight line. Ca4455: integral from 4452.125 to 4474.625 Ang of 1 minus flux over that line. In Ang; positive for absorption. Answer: 0.9 Ang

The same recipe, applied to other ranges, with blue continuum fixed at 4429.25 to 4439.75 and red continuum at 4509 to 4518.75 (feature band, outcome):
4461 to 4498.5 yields -0.9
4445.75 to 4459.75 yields -0.3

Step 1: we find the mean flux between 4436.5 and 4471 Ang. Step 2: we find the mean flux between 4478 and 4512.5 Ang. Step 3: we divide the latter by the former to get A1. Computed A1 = 1.02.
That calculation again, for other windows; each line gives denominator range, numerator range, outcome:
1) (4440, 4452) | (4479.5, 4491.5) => 1.01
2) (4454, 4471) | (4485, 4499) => 1.06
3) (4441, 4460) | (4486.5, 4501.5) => 1.01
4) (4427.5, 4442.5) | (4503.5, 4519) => 0.98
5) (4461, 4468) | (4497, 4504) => 1.04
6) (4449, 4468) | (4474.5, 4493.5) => 1.04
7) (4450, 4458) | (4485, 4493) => 1.04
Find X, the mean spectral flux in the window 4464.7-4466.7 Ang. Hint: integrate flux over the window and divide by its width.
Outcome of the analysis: 21.2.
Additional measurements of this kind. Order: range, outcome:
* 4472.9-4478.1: 23.6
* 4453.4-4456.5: 21.7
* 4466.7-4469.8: 20.3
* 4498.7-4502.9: 21.9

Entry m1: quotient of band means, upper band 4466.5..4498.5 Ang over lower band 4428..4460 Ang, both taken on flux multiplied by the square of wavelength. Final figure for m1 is 1.0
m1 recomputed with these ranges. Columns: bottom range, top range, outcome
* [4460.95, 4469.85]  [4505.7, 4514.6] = 1.10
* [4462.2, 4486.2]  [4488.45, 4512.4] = 1.03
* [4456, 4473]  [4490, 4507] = 1.05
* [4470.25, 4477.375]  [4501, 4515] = 0.99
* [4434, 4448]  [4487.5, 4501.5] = 1.04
